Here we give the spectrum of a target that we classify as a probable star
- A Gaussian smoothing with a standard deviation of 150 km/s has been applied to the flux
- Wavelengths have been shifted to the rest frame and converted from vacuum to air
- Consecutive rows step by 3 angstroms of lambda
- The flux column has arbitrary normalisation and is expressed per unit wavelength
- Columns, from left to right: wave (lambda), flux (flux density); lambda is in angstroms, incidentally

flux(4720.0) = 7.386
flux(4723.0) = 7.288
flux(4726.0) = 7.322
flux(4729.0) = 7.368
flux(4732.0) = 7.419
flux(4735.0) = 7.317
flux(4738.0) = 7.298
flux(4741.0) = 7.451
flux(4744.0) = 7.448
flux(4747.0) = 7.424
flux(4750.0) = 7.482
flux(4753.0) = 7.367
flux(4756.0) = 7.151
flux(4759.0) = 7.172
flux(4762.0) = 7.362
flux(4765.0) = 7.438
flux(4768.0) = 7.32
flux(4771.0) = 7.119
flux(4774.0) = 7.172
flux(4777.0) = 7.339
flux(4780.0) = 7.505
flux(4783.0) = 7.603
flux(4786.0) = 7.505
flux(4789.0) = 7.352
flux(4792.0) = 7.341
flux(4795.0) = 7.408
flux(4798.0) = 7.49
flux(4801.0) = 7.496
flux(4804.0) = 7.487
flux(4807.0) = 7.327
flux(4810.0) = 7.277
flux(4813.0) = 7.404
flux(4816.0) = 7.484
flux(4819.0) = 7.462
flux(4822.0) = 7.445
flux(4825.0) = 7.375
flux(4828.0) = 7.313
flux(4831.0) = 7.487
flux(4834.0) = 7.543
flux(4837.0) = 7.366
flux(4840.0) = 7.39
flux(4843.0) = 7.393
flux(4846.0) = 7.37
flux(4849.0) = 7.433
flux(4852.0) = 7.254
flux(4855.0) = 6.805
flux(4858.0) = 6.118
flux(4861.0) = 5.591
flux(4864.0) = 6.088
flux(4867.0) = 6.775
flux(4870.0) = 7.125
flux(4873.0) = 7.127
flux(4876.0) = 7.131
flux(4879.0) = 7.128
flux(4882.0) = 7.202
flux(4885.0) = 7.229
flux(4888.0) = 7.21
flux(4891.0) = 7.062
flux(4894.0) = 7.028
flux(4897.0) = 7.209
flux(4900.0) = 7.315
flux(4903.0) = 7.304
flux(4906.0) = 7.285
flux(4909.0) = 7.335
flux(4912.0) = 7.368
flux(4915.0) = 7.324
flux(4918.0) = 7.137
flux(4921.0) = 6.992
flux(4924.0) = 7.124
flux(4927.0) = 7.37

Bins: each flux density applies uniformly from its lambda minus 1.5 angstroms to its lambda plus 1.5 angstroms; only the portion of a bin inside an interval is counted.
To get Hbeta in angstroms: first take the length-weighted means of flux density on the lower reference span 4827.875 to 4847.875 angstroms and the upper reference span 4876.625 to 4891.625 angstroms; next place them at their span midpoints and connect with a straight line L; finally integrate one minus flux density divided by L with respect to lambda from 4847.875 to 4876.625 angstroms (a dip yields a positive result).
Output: 2.2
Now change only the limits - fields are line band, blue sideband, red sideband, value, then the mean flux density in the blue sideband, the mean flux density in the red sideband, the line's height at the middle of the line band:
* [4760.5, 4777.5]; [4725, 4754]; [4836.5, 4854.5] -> 0.2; 7.39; 7.34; 7.38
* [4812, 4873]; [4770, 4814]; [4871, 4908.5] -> 1.5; 7.39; 7.19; 7.29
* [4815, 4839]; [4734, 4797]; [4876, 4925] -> -0.5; 7.36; 7.2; 7.29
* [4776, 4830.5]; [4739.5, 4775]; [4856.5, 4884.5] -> -2.7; 7.33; 6.72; 7.08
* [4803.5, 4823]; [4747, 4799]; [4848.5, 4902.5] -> -0.6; 7.36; 6.93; 7.19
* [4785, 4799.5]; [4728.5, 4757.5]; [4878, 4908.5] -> -0.2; 7.37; 7.2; 7.32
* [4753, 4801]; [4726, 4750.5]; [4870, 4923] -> -0.1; 7.39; 7.2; 7.34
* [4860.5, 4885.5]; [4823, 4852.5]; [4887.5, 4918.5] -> 1.6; 7.4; 7.24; 7.31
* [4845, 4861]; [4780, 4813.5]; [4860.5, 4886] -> 0.4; 7.43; 6.86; 7.01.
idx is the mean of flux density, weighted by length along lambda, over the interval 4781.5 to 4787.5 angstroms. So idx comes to 7.55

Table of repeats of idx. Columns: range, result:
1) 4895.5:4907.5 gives 7.28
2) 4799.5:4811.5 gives 7.4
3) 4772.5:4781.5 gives 7.34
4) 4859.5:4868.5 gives 6.15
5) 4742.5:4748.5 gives 7.44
